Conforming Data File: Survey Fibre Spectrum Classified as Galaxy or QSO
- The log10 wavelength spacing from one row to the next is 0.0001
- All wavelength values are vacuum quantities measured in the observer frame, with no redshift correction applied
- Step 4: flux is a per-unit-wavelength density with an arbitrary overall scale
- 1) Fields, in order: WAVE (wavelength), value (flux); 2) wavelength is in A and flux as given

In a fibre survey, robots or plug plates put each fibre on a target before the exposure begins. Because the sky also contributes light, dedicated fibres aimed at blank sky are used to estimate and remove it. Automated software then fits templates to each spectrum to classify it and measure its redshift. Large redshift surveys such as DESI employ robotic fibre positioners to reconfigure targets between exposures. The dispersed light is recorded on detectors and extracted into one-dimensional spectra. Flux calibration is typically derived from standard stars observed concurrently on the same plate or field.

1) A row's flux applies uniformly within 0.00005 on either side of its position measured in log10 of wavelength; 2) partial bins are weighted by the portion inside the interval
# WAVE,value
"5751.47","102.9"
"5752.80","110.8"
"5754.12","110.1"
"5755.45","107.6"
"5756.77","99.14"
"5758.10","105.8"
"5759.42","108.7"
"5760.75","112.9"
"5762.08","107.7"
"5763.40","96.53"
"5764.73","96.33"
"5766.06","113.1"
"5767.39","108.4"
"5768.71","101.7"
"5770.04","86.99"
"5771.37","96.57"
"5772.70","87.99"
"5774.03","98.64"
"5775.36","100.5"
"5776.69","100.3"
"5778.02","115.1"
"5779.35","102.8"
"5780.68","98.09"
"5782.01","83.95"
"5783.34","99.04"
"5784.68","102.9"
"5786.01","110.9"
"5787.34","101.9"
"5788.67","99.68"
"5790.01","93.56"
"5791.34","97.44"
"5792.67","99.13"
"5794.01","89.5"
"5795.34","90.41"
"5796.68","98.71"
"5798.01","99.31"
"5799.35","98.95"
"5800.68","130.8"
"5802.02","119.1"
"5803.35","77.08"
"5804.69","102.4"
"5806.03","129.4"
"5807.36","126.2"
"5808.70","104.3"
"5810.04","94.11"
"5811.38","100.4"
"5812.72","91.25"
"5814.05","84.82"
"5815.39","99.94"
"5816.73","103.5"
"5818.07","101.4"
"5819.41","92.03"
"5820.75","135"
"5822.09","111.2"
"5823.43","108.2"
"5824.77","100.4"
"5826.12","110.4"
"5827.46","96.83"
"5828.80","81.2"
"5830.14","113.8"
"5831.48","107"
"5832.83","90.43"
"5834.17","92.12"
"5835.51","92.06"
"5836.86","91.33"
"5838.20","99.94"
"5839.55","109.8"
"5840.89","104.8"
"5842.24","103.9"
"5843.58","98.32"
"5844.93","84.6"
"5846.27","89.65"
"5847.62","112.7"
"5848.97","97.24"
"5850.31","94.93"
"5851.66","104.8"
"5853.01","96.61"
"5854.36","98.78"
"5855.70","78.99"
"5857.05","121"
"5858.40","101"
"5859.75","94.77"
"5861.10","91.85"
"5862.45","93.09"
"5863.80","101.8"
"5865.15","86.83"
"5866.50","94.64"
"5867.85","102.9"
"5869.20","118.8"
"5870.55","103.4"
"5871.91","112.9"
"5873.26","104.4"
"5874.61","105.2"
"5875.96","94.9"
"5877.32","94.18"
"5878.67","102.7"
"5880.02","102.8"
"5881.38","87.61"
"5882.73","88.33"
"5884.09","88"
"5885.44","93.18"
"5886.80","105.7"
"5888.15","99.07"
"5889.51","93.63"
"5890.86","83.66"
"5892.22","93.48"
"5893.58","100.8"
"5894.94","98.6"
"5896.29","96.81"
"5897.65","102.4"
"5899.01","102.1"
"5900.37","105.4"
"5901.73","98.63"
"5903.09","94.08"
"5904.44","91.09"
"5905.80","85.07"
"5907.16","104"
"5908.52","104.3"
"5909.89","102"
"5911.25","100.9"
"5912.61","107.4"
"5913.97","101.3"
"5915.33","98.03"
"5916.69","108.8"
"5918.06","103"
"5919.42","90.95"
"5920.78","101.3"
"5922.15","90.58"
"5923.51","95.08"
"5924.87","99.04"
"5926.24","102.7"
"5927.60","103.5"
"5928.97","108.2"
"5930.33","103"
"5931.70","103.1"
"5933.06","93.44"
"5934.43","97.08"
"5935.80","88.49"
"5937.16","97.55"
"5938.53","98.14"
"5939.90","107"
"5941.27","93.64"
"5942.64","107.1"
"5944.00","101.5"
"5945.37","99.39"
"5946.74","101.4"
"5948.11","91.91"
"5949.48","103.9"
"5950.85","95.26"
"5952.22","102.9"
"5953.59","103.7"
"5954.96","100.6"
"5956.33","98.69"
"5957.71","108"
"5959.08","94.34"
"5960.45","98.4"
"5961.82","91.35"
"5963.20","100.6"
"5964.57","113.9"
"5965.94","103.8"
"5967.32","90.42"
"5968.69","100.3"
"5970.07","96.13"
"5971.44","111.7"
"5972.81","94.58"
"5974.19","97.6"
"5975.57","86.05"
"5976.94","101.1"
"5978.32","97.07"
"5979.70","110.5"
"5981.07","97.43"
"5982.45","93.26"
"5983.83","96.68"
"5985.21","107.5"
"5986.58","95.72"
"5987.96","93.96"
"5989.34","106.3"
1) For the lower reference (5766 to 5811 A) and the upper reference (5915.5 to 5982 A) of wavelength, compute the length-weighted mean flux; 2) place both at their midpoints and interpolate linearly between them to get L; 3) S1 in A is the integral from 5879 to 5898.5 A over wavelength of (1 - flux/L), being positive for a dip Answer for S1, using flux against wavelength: 0.9 A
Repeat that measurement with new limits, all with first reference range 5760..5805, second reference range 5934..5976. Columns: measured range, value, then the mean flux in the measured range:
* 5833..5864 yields 0.69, 97.8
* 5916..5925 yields 0.11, 98.4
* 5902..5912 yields 0.22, 97.5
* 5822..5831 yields -0.22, 103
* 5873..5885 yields 0.45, 96.1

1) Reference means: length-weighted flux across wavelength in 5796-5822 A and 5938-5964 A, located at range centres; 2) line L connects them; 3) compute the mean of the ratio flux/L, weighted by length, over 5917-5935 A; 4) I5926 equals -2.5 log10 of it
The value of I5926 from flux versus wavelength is 0.01 mag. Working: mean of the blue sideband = 105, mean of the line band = 99.5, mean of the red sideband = 99.9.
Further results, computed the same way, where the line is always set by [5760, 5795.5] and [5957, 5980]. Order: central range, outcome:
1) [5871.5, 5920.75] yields 0.01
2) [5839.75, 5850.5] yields 0.01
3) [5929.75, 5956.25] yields 0.00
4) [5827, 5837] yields 0.04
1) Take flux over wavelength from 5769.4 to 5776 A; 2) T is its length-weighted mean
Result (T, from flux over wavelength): 94.1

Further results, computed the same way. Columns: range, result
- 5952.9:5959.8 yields 101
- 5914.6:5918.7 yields 103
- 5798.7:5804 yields 107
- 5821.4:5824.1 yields 110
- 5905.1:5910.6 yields 98.7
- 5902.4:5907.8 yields 93.6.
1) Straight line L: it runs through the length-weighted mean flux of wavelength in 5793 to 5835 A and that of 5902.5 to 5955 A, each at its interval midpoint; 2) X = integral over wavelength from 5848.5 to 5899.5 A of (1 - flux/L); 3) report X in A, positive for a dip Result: 1.39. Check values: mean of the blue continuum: 103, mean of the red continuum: 99.5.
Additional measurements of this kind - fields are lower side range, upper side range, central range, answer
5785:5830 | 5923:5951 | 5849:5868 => 0.8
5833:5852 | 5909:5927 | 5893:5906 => 0.2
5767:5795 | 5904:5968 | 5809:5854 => -0.4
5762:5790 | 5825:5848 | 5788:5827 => -1.5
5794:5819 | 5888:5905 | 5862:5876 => -0.5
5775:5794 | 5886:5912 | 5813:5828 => -0.7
